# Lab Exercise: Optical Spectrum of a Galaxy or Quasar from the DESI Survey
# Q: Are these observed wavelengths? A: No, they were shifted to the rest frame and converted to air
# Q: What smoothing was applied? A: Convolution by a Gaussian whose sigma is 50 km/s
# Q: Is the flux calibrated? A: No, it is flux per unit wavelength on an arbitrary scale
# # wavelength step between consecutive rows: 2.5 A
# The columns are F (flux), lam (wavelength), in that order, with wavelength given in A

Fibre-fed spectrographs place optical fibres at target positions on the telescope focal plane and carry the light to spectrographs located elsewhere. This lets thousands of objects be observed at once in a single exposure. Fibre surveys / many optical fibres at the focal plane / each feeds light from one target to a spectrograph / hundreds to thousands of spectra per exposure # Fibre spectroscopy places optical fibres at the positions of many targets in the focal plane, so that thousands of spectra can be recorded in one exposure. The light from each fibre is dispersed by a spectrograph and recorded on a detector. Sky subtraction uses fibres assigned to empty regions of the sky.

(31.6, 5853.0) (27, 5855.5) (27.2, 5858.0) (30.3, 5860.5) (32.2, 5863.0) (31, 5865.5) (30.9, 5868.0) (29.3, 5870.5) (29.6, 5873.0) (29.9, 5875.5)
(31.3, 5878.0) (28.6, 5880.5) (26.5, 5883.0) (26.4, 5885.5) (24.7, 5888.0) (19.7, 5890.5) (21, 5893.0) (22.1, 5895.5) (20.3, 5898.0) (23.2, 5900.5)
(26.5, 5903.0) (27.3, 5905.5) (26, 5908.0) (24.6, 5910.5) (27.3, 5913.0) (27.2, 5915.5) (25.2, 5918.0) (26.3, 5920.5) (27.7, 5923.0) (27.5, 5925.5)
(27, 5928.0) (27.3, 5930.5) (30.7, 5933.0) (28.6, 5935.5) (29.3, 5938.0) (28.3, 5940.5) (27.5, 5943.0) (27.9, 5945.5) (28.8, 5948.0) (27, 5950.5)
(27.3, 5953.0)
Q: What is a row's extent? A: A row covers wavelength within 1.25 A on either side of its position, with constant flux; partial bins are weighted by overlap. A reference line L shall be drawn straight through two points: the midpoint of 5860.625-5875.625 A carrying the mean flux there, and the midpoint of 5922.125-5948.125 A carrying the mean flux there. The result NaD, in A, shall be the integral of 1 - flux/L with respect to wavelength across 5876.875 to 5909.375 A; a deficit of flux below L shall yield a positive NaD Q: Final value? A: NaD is 5.3 A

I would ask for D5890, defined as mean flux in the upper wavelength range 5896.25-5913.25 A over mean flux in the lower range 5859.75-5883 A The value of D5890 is 0.82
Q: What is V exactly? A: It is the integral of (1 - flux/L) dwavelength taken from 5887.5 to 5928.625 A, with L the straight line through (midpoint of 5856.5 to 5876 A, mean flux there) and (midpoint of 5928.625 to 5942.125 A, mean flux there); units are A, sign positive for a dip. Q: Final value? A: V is 6.1 A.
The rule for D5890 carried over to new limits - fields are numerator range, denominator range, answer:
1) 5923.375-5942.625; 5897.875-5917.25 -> 1.11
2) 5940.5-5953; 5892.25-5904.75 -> 1.22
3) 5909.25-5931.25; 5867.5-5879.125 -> 0.88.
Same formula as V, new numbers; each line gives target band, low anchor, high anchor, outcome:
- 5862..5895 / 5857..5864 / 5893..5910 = -0.2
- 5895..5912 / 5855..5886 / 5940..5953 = 2.5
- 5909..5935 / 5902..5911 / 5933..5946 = 0.2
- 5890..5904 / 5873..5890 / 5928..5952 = 2.8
